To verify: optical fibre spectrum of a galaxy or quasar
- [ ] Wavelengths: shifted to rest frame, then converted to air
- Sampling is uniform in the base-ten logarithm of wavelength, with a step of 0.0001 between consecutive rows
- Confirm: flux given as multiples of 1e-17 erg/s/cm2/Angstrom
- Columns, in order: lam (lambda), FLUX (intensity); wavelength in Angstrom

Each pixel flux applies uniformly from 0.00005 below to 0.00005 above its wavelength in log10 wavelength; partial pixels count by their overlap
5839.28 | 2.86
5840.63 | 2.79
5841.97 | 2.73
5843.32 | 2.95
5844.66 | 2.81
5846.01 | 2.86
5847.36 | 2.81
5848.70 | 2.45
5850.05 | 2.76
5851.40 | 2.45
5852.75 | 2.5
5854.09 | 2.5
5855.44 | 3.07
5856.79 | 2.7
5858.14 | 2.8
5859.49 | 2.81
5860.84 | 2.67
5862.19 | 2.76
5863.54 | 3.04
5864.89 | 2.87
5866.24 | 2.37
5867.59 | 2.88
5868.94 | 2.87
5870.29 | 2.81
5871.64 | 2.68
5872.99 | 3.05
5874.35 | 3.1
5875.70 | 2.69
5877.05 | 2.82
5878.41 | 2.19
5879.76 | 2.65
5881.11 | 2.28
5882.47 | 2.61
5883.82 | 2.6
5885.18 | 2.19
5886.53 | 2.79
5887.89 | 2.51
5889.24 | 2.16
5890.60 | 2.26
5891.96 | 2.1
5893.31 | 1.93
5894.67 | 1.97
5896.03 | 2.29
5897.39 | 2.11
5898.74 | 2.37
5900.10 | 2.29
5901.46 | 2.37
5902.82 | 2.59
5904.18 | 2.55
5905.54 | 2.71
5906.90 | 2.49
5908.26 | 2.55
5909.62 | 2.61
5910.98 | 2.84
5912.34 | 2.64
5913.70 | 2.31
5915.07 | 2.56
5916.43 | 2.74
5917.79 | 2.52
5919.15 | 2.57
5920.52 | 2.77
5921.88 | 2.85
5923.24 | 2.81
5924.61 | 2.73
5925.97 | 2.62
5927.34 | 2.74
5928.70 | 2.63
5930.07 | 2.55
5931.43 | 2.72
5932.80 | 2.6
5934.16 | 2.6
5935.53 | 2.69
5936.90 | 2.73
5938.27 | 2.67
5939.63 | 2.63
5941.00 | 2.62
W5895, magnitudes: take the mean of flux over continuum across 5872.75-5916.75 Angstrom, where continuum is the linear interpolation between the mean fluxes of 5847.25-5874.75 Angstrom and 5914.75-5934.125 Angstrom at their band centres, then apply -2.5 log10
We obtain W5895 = 0.10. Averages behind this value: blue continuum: 2.76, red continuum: 2.67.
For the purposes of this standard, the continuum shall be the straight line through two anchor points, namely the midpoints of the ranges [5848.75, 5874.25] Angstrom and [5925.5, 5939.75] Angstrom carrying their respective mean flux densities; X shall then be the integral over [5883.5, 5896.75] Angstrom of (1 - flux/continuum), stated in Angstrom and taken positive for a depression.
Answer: 2.2 Angstrom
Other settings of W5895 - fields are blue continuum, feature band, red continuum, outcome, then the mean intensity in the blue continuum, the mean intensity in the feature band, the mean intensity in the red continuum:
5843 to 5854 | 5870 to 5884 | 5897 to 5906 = -0.055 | 2.68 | 2.68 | 2.43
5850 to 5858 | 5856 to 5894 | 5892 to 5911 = -0.031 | 2.66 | 2.61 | 2.38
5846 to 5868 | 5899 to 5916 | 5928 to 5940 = 0.055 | 2.72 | 2.54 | 2.65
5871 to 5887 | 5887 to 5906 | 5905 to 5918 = 0.139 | 2.64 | 2.3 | 2.6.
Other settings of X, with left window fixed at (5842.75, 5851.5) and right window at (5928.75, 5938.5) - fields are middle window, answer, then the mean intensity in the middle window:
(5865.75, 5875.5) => -0.39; 2.83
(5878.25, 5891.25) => 1.29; 2.43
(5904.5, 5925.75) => 0.18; 2.64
